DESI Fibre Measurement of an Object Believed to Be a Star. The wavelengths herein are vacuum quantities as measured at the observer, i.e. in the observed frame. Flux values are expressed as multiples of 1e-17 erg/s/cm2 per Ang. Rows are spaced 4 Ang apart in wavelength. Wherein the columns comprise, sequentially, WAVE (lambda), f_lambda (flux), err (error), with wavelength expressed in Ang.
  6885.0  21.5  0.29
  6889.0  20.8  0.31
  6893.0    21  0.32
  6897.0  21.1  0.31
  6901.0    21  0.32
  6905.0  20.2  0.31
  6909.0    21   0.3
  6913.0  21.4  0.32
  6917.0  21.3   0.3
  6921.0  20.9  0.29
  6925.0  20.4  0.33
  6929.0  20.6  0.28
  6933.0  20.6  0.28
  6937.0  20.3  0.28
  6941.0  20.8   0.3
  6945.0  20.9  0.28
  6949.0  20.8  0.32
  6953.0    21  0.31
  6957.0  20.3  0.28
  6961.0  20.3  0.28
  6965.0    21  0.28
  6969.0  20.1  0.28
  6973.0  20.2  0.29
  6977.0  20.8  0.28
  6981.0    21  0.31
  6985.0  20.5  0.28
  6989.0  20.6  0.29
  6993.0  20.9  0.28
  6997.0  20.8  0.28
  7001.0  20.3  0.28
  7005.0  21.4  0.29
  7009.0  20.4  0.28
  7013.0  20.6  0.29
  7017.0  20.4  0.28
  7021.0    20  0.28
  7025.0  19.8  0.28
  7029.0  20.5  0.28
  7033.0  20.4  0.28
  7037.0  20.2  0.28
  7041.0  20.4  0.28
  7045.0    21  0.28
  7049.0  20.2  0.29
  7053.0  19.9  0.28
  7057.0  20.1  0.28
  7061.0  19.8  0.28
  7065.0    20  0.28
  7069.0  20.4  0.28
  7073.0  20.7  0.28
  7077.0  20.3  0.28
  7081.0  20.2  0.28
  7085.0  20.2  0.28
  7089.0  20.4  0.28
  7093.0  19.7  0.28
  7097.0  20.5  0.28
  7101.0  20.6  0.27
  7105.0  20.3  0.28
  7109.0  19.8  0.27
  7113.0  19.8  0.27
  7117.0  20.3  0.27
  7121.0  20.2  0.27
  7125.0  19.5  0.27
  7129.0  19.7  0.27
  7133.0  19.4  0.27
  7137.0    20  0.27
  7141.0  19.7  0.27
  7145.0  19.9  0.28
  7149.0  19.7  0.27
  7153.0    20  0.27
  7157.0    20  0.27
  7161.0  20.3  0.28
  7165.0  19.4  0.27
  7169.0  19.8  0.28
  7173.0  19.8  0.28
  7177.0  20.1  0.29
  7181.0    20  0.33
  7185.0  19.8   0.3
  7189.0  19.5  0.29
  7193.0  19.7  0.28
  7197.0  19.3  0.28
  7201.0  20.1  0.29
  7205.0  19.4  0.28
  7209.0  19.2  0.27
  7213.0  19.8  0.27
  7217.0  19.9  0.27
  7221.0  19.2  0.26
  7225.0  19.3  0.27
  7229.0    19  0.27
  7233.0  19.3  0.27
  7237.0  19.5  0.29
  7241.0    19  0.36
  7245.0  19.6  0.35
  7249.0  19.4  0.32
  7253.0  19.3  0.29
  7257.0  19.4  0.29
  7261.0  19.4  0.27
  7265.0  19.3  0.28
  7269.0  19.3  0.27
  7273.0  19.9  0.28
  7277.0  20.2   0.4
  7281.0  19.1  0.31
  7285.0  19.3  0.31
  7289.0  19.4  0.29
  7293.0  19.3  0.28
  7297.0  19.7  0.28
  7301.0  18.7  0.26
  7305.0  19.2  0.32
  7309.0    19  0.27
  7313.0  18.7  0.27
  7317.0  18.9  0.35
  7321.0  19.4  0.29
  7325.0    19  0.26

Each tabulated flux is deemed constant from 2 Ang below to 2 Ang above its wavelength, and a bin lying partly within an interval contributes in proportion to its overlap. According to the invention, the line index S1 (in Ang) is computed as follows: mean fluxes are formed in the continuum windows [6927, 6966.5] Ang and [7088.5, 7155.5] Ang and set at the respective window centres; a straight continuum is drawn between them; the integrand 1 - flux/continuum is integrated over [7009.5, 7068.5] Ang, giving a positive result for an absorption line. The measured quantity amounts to 0.13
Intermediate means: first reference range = 20.7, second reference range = 20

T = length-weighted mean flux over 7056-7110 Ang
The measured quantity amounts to 20.2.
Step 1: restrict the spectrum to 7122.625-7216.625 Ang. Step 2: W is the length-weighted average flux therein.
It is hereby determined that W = 19.7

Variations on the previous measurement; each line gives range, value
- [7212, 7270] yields 19.4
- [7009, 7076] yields 20.3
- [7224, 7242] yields 19.2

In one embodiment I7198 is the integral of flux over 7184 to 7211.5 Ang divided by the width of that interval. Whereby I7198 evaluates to 19.6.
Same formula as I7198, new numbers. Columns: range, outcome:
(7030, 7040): 20.3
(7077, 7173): 20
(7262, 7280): 19.6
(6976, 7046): 20.5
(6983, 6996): 20.7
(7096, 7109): 20.4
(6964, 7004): 20.6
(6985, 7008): 20.8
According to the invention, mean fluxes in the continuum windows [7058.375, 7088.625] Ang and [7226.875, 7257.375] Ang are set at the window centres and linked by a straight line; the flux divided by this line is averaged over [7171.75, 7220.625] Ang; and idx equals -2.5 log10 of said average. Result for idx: -0.01 mag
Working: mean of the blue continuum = 20.2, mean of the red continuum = 19.3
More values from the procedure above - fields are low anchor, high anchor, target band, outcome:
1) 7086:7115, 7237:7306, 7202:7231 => 0.012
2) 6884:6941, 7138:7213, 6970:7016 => -0.008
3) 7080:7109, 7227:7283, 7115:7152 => 0.012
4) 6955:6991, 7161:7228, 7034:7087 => -0.004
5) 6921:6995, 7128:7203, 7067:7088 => -0.011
